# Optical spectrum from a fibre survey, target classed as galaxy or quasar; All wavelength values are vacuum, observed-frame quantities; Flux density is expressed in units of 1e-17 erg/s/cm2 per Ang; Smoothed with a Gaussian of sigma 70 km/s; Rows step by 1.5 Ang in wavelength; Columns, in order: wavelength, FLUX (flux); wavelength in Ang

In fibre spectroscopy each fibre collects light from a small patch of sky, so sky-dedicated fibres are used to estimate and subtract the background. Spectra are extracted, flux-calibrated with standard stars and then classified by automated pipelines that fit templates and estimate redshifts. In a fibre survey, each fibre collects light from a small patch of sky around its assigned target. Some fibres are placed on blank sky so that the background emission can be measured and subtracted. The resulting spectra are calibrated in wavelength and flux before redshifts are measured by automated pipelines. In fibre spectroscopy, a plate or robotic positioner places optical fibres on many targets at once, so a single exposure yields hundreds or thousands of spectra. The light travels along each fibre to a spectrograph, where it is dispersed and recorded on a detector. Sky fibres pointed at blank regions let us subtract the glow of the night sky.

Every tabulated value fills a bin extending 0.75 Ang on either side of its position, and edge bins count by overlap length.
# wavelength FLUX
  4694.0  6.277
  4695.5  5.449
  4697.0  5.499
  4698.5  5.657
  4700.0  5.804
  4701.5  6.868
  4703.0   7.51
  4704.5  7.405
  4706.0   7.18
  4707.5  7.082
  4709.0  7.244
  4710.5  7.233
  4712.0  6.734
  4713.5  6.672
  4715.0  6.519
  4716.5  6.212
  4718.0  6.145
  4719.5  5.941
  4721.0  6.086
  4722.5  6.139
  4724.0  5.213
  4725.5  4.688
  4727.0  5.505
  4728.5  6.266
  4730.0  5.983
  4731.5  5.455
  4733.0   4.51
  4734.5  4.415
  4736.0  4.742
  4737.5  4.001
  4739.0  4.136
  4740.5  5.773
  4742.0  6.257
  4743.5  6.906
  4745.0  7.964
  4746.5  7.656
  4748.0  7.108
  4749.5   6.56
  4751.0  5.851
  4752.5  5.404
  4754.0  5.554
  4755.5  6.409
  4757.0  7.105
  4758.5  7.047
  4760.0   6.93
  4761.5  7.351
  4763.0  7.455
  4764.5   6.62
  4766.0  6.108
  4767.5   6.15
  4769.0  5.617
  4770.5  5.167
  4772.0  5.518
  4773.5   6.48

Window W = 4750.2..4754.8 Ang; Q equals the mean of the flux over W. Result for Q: 5.62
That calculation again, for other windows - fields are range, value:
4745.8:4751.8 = 6.77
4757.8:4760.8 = 6.99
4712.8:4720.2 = 6.3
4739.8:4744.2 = 6.31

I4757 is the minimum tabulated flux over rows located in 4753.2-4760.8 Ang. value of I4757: 5.554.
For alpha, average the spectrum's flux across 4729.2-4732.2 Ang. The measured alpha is 5.73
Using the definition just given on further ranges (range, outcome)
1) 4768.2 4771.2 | 5.41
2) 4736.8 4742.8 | 5.07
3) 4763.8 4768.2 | 6.29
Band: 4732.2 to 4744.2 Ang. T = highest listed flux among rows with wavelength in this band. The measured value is 6.906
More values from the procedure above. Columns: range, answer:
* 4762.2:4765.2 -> 7.455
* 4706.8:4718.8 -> 7.244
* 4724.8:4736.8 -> 6.266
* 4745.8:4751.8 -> 7.656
